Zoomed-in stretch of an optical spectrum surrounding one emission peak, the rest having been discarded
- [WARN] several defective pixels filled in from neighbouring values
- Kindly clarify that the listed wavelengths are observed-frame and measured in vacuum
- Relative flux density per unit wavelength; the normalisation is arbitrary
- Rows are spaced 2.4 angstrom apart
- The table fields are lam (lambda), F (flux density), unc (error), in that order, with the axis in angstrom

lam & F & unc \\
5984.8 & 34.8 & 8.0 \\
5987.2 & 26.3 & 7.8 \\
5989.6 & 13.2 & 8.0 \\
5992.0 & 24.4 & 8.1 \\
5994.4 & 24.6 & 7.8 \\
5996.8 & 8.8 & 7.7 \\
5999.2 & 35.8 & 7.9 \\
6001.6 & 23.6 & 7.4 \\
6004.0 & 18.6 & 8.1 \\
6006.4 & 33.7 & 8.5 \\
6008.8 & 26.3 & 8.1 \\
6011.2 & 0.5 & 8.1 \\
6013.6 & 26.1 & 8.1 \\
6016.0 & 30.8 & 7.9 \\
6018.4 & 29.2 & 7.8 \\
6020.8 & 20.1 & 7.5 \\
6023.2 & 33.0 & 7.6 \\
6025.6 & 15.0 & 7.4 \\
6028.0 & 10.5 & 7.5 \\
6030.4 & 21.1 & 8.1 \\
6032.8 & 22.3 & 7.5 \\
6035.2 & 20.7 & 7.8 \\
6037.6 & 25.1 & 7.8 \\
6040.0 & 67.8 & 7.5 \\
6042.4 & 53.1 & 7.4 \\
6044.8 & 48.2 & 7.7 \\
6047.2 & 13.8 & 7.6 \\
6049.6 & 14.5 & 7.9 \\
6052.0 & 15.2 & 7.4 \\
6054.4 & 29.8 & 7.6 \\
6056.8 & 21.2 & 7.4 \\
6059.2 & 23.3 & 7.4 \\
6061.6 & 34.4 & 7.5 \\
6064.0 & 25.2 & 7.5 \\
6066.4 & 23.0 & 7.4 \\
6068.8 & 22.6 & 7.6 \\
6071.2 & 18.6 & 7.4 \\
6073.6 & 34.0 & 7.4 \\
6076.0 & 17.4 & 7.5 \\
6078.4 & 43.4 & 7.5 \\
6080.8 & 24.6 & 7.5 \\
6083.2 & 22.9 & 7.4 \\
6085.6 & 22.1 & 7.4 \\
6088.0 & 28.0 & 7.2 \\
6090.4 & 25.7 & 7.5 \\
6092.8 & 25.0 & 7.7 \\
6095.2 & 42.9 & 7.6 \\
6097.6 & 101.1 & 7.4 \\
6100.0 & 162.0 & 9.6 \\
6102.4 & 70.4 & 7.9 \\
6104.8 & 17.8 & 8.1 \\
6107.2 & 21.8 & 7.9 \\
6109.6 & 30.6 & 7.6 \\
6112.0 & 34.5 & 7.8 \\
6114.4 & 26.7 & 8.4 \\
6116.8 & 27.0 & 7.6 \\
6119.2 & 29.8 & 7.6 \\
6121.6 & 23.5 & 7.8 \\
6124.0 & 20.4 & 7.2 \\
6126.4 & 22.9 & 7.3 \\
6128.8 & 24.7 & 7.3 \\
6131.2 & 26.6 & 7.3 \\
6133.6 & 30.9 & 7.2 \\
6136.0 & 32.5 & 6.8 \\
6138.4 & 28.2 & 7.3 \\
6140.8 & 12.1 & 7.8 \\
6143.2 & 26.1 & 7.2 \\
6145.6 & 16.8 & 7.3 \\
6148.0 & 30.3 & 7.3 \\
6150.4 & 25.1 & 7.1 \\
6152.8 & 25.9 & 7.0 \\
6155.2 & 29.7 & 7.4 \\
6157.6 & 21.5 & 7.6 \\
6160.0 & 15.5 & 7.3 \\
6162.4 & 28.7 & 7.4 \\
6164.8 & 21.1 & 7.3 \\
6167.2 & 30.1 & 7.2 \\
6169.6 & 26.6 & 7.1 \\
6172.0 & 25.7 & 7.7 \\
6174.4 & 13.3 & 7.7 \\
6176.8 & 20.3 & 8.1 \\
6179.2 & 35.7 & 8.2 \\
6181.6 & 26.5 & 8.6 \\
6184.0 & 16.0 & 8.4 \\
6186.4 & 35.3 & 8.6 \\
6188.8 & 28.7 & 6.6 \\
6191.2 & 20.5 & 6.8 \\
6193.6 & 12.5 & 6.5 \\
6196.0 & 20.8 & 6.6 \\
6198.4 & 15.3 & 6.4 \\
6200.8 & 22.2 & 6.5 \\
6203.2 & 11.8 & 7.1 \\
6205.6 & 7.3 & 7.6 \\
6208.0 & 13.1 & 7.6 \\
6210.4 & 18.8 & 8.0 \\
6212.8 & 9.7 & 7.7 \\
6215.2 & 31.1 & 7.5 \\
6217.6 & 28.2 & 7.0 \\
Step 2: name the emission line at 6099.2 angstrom [O III]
